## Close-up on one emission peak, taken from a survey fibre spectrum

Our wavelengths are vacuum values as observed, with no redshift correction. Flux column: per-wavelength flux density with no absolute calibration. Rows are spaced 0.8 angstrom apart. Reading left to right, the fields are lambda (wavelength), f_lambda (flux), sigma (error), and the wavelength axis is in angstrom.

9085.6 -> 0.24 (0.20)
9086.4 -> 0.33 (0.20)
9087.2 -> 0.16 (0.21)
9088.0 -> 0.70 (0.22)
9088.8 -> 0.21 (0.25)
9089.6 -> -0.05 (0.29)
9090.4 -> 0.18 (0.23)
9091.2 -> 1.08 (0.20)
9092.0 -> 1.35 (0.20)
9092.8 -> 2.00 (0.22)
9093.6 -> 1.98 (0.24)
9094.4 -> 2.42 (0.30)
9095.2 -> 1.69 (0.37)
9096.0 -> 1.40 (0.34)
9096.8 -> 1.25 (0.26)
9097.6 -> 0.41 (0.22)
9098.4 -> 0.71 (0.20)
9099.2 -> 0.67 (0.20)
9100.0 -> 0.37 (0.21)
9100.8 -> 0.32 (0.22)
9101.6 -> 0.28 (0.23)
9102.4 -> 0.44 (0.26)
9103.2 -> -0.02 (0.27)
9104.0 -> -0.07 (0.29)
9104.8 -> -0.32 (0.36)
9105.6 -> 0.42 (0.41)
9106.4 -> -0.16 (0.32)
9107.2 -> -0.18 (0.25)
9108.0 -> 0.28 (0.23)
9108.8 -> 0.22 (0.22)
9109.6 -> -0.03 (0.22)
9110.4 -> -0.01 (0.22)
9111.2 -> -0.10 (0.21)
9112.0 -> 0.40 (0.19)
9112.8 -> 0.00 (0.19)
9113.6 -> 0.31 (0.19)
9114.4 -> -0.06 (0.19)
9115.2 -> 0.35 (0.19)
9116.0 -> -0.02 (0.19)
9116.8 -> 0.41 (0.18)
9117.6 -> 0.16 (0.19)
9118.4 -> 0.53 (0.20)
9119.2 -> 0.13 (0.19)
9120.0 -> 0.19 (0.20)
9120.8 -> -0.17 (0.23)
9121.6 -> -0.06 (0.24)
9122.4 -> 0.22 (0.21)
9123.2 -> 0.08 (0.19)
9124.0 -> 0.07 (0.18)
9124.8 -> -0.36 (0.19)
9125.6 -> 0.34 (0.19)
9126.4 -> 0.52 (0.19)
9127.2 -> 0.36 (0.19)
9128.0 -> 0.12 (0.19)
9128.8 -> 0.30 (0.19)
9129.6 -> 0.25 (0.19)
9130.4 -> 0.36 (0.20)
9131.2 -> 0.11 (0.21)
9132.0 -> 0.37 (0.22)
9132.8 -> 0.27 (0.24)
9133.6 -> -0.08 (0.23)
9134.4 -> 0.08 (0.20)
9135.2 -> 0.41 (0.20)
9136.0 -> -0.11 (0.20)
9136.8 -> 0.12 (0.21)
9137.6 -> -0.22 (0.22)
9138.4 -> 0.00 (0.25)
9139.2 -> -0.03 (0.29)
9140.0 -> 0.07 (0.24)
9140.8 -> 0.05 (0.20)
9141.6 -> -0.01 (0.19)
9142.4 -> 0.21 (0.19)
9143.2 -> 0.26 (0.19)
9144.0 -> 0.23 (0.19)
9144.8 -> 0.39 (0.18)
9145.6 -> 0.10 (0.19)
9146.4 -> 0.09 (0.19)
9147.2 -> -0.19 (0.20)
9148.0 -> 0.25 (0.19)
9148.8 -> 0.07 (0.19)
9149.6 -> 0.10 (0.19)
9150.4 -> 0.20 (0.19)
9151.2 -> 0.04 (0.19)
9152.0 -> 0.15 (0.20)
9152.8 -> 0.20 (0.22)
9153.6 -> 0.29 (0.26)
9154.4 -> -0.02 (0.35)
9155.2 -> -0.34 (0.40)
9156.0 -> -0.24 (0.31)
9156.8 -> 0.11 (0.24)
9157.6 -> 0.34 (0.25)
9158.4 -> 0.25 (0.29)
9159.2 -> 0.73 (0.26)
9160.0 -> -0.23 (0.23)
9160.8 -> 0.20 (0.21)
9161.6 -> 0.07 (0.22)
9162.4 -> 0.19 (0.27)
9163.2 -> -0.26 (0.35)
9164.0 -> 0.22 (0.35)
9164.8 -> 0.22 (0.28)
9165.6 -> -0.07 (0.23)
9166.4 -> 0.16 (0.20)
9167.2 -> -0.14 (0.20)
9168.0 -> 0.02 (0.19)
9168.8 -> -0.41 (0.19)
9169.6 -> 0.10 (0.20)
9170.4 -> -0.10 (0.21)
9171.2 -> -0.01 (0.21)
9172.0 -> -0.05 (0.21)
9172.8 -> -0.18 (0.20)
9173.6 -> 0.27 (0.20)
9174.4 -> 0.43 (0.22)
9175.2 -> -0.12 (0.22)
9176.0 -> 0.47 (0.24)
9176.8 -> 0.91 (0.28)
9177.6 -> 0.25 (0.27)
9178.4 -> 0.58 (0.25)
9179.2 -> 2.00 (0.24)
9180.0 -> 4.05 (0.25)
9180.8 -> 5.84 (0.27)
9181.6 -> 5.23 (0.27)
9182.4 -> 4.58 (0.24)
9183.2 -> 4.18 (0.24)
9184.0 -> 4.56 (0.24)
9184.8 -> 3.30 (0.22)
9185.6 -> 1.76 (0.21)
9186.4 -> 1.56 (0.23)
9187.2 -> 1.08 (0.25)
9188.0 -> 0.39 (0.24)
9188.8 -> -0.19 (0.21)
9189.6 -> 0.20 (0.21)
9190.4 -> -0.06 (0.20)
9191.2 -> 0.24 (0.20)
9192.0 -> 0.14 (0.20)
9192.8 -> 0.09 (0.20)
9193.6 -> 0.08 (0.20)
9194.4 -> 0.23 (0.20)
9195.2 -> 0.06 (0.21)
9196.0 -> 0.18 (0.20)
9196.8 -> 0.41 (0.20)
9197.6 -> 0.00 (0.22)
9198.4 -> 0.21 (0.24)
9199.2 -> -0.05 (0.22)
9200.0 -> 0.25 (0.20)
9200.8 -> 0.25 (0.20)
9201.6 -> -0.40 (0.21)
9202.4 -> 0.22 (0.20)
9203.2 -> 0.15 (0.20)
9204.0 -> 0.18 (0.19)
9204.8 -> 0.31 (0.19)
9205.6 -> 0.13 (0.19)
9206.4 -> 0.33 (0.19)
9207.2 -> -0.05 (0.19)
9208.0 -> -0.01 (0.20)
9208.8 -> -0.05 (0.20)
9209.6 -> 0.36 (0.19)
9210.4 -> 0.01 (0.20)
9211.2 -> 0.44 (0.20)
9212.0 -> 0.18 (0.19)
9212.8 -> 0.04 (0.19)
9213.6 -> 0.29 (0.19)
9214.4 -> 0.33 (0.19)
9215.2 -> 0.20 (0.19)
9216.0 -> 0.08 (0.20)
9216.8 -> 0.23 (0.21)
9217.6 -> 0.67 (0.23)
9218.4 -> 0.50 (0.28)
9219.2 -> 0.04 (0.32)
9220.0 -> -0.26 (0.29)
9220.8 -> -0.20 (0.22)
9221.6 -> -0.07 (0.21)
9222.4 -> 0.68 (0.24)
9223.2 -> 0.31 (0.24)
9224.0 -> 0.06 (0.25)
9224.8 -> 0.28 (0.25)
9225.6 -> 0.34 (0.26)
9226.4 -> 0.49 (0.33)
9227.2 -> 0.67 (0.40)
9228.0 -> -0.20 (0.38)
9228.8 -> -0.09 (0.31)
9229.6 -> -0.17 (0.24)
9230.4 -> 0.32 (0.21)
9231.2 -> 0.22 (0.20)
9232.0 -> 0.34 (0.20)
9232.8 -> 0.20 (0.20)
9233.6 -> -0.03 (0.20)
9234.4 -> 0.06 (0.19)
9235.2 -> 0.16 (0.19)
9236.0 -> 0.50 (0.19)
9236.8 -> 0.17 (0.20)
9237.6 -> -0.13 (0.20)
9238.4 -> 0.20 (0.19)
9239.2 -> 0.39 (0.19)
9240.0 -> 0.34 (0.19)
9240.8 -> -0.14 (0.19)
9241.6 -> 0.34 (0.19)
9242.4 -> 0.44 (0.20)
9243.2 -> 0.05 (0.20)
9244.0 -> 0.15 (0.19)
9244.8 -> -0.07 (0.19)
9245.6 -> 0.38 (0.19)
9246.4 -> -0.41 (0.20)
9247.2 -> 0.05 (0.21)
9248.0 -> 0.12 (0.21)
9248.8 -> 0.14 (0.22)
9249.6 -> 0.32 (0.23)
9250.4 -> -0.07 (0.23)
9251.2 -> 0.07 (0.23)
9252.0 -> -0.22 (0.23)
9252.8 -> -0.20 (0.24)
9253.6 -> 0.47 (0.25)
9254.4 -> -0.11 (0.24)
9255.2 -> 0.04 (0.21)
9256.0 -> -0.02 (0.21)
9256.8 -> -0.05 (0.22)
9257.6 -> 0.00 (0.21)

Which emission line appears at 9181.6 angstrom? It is [O III]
